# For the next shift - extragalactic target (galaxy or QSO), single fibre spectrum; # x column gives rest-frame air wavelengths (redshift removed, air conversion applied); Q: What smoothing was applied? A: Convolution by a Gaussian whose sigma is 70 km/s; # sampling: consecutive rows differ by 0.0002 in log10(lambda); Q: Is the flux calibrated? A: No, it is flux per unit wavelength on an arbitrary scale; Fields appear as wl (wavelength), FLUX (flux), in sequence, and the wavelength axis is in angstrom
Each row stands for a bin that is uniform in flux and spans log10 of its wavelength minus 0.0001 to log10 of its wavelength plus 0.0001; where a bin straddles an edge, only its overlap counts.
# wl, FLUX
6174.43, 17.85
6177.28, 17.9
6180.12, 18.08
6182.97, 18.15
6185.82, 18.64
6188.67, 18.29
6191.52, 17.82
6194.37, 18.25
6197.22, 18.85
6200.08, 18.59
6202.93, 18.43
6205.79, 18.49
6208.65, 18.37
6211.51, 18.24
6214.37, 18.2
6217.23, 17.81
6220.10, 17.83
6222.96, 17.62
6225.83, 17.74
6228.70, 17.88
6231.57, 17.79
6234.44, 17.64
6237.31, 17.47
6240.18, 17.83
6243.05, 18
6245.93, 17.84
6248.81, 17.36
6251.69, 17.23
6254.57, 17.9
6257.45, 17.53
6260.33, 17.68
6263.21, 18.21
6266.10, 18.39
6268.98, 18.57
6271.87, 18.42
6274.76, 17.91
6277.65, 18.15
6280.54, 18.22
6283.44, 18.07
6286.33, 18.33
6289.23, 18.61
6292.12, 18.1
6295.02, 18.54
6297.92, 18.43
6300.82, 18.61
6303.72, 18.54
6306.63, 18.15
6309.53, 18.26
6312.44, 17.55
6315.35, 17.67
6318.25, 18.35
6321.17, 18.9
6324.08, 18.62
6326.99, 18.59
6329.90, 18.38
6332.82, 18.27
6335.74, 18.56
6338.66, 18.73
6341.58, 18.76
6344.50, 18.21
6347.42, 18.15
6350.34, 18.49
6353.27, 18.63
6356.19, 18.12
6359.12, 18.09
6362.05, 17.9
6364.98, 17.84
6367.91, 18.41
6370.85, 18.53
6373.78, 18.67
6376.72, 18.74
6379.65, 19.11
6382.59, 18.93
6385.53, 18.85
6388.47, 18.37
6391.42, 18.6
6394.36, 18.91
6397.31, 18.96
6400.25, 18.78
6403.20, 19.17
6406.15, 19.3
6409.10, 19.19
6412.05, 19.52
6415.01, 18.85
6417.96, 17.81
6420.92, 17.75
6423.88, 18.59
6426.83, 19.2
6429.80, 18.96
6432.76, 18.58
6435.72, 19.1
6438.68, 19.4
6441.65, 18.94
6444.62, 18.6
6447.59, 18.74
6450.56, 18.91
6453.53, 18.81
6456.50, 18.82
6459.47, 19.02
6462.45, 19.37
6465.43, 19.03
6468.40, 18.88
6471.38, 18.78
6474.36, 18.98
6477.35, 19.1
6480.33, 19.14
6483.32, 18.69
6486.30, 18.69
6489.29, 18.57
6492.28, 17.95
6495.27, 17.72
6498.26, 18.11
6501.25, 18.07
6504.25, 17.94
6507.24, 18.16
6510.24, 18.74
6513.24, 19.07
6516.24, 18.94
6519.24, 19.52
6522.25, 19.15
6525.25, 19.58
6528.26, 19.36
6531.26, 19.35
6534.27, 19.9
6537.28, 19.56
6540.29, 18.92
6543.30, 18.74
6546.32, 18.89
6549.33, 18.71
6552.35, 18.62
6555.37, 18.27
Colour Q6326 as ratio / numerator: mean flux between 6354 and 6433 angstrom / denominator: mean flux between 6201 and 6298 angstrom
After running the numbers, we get 1.04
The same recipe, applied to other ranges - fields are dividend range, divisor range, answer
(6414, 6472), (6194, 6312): 1.04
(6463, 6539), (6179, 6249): 1.04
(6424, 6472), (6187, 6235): 1.05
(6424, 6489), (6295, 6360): 1.03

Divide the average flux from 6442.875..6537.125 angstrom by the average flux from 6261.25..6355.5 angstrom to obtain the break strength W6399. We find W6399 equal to 1.0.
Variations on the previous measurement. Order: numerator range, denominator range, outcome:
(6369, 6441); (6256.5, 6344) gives 1.03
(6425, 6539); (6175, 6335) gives 1.04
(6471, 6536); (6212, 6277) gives 1.05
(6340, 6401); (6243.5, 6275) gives 1.03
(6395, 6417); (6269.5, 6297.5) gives 1.04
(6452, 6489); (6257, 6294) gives 1.04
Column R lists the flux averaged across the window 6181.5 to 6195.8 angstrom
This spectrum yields 18.2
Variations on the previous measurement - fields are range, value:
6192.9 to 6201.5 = 18.6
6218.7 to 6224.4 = 17.7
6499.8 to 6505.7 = 18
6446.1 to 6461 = 18.9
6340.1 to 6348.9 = 18.4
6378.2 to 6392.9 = 18.8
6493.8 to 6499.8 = 17.9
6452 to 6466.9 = 19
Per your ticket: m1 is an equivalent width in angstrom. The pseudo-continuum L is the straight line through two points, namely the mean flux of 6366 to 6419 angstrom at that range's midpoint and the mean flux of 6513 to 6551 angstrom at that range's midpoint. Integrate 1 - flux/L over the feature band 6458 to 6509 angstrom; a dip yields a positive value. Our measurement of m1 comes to 1.26 angstrom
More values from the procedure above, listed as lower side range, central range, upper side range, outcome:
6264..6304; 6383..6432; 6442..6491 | -0.25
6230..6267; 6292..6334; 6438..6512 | -0.75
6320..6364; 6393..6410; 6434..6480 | -0.31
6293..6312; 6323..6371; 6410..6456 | 0.37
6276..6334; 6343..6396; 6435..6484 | 0.31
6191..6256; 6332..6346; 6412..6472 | -0.07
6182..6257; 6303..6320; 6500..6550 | 0.20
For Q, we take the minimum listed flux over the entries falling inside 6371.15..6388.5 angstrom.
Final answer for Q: 18.37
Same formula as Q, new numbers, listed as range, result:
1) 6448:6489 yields 18.69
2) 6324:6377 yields 17.84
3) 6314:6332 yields 17.67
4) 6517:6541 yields 18.92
